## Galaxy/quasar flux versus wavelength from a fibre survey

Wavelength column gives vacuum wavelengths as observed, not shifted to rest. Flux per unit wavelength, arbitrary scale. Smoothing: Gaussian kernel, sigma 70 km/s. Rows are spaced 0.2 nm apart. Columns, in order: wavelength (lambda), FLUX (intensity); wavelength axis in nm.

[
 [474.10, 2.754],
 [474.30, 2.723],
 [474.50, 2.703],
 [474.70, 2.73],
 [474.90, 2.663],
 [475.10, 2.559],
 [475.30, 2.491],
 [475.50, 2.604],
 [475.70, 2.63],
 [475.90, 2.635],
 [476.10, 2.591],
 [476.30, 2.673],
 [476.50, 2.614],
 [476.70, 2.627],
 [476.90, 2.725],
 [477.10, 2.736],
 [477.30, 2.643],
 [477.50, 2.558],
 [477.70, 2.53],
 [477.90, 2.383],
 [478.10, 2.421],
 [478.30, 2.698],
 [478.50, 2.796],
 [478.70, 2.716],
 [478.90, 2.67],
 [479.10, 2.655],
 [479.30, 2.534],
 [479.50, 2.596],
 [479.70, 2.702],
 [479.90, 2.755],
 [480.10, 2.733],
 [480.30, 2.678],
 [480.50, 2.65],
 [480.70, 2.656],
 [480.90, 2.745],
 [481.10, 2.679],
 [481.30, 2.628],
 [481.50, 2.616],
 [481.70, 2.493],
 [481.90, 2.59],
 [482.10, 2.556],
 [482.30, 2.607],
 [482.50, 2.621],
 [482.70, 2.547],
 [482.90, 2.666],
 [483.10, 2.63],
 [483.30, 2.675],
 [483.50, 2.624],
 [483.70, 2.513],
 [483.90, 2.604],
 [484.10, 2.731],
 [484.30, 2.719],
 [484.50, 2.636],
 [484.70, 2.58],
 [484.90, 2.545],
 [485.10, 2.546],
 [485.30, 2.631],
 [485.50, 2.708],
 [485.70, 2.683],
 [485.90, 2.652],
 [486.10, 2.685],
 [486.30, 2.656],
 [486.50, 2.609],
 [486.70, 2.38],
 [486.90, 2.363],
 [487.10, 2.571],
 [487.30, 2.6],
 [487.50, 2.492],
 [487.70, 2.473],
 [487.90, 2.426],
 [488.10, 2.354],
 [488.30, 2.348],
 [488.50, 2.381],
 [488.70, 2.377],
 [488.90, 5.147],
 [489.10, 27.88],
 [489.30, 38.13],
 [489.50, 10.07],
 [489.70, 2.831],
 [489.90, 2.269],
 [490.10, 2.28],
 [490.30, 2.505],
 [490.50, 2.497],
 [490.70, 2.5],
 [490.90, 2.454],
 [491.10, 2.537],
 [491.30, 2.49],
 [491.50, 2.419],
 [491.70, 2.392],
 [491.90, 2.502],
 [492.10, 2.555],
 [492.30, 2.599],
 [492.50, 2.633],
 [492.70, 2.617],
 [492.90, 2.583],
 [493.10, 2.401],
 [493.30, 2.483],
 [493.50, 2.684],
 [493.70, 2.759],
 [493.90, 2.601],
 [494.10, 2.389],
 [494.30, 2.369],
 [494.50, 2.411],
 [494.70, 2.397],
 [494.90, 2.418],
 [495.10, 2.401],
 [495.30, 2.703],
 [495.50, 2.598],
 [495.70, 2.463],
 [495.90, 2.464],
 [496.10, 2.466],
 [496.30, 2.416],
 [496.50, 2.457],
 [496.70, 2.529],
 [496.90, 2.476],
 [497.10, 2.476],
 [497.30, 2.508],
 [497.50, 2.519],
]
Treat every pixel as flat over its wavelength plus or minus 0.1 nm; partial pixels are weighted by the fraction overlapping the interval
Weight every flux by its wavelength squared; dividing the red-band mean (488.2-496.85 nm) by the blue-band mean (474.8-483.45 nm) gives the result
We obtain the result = 1.66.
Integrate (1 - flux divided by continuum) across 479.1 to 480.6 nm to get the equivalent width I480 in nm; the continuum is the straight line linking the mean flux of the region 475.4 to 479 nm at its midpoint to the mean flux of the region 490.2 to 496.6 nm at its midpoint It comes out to -0.03 nm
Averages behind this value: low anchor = 2.62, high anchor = 2.51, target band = 2.66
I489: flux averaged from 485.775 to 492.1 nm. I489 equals 4.74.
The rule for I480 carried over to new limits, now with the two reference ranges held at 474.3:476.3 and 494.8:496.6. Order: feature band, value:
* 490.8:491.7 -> 0.02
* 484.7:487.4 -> -0.03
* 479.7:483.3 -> -0.08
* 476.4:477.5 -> -0.02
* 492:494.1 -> -0.06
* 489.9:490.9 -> 0.04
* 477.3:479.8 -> 0.00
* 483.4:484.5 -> -0.03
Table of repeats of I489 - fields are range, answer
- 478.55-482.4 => 2.65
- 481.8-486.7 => 2.62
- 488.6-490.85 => 8.81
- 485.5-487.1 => 2.58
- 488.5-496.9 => 4.19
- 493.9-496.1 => 2.47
